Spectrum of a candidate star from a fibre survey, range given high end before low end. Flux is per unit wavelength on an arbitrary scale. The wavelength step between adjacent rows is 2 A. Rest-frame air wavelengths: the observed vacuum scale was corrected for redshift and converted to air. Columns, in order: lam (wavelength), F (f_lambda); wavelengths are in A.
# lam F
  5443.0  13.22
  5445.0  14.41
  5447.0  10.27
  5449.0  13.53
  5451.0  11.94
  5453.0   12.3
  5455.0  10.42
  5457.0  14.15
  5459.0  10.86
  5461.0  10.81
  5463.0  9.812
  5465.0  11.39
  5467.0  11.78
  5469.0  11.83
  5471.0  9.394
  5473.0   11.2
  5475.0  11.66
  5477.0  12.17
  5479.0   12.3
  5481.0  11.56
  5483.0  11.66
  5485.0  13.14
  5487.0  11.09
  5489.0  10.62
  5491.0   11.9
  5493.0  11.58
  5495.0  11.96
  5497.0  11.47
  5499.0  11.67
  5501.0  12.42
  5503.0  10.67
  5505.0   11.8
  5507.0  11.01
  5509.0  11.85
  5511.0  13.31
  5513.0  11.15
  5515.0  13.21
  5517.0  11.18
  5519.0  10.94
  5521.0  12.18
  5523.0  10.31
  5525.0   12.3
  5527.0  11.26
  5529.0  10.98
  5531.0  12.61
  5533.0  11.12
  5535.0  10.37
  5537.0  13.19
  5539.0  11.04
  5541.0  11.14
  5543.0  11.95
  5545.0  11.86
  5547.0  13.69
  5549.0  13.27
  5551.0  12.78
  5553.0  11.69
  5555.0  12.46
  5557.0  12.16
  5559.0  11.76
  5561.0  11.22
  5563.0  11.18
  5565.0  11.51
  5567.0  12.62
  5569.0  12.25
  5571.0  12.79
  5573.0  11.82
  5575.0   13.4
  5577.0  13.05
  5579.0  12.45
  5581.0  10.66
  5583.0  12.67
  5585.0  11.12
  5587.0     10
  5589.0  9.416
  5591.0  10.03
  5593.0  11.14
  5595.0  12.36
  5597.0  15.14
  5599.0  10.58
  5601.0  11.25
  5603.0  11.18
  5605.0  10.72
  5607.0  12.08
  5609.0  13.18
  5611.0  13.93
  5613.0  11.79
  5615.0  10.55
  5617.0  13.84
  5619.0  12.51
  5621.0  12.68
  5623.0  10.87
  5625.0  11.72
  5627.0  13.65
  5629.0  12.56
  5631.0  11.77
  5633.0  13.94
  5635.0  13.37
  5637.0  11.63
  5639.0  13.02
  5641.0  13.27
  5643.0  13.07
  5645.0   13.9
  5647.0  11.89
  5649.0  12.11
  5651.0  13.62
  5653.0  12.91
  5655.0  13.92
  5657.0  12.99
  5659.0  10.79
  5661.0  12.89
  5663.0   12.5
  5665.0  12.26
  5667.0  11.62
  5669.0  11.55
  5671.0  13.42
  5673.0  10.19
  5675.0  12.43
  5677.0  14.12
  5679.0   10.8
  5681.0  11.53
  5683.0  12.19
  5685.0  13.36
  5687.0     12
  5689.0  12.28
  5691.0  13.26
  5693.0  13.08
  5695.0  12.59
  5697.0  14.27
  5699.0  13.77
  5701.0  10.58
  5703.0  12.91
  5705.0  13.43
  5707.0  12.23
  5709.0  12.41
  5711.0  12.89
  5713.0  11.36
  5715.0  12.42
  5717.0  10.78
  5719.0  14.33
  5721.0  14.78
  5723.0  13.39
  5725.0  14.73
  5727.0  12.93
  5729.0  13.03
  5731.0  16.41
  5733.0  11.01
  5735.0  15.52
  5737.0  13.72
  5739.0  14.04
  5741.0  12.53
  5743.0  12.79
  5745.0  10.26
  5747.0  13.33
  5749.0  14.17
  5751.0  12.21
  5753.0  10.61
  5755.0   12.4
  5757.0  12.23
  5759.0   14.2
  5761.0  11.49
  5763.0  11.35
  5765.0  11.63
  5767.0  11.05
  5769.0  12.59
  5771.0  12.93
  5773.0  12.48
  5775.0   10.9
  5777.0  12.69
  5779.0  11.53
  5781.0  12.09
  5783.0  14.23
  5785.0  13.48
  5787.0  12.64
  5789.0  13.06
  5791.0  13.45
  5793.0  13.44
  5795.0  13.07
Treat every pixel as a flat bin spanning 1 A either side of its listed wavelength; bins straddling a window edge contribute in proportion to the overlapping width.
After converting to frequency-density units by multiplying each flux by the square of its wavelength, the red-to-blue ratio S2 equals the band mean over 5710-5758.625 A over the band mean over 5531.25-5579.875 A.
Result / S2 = 1.1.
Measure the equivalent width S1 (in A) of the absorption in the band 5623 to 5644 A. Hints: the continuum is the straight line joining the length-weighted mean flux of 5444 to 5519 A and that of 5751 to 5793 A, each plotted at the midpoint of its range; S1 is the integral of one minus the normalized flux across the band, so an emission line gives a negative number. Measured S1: -1.1 A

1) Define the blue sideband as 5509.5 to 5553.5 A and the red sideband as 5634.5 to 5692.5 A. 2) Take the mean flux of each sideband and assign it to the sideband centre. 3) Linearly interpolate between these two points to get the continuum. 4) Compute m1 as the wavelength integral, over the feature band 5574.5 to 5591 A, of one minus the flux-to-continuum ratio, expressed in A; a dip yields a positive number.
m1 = 0.93 A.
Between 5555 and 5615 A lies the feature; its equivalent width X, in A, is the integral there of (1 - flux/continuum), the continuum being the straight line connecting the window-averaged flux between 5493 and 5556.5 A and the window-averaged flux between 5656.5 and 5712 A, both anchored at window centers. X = 1.1 A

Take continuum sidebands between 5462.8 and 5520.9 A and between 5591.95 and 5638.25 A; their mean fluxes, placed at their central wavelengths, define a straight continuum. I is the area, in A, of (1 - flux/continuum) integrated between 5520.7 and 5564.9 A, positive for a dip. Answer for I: 0.2 A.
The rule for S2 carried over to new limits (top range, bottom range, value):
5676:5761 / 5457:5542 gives 1.20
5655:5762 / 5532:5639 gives 1.10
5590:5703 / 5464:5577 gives 1.10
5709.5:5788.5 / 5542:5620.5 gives 1.13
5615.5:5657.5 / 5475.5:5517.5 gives 1.14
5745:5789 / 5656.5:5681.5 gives 1.06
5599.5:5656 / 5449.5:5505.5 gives 1.14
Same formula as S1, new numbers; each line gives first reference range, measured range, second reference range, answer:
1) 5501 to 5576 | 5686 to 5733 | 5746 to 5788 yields -2.8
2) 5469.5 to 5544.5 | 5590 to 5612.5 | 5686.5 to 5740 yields 0.6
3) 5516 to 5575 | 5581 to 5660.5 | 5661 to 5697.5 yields -0.3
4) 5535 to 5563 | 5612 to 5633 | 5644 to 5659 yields 0.6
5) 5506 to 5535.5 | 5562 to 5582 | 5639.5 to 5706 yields -0.4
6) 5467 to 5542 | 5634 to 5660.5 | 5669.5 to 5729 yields -0.9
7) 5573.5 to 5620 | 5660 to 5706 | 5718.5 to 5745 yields 1.9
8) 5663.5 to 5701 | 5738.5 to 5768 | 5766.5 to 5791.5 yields 0.6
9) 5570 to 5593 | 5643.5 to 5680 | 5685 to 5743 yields 0.1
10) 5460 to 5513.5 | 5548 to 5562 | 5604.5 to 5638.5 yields -0.2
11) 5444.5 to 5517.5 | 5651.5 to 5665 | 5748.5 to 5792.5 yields -0.6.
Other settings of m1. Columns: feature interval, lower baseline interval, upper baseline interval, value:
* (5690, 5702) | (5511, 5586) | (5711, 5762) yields -0.2 A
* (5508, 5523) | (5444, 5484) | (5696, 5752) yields 0.1 A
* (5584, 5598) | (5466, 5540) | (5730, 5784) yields 0.8 A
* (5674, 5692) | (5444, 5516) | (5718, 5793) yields 0.2 A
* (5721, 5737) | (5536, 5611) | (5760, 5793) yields -2.1 A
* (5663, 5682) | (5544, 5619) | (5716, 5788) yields 0.6 A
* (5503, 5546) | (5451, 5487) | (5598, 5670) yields 0.7 A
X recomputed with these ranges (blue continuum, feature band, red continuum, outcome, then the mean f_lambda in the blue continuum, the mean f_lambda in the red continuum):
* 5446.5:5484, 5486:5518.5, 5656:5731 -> 0.15 A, 11.5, 12.6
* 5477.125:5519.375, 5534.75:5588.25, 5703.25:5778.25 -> -0.01 A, 11.8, 12.7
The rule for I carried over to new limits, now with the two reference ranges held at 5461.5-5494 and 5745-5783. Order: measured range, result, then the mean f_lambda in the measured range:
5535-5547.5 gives -0.36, 11.9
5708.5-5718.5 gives 0.01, 12.1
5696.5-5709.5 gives -0.76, 12.8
